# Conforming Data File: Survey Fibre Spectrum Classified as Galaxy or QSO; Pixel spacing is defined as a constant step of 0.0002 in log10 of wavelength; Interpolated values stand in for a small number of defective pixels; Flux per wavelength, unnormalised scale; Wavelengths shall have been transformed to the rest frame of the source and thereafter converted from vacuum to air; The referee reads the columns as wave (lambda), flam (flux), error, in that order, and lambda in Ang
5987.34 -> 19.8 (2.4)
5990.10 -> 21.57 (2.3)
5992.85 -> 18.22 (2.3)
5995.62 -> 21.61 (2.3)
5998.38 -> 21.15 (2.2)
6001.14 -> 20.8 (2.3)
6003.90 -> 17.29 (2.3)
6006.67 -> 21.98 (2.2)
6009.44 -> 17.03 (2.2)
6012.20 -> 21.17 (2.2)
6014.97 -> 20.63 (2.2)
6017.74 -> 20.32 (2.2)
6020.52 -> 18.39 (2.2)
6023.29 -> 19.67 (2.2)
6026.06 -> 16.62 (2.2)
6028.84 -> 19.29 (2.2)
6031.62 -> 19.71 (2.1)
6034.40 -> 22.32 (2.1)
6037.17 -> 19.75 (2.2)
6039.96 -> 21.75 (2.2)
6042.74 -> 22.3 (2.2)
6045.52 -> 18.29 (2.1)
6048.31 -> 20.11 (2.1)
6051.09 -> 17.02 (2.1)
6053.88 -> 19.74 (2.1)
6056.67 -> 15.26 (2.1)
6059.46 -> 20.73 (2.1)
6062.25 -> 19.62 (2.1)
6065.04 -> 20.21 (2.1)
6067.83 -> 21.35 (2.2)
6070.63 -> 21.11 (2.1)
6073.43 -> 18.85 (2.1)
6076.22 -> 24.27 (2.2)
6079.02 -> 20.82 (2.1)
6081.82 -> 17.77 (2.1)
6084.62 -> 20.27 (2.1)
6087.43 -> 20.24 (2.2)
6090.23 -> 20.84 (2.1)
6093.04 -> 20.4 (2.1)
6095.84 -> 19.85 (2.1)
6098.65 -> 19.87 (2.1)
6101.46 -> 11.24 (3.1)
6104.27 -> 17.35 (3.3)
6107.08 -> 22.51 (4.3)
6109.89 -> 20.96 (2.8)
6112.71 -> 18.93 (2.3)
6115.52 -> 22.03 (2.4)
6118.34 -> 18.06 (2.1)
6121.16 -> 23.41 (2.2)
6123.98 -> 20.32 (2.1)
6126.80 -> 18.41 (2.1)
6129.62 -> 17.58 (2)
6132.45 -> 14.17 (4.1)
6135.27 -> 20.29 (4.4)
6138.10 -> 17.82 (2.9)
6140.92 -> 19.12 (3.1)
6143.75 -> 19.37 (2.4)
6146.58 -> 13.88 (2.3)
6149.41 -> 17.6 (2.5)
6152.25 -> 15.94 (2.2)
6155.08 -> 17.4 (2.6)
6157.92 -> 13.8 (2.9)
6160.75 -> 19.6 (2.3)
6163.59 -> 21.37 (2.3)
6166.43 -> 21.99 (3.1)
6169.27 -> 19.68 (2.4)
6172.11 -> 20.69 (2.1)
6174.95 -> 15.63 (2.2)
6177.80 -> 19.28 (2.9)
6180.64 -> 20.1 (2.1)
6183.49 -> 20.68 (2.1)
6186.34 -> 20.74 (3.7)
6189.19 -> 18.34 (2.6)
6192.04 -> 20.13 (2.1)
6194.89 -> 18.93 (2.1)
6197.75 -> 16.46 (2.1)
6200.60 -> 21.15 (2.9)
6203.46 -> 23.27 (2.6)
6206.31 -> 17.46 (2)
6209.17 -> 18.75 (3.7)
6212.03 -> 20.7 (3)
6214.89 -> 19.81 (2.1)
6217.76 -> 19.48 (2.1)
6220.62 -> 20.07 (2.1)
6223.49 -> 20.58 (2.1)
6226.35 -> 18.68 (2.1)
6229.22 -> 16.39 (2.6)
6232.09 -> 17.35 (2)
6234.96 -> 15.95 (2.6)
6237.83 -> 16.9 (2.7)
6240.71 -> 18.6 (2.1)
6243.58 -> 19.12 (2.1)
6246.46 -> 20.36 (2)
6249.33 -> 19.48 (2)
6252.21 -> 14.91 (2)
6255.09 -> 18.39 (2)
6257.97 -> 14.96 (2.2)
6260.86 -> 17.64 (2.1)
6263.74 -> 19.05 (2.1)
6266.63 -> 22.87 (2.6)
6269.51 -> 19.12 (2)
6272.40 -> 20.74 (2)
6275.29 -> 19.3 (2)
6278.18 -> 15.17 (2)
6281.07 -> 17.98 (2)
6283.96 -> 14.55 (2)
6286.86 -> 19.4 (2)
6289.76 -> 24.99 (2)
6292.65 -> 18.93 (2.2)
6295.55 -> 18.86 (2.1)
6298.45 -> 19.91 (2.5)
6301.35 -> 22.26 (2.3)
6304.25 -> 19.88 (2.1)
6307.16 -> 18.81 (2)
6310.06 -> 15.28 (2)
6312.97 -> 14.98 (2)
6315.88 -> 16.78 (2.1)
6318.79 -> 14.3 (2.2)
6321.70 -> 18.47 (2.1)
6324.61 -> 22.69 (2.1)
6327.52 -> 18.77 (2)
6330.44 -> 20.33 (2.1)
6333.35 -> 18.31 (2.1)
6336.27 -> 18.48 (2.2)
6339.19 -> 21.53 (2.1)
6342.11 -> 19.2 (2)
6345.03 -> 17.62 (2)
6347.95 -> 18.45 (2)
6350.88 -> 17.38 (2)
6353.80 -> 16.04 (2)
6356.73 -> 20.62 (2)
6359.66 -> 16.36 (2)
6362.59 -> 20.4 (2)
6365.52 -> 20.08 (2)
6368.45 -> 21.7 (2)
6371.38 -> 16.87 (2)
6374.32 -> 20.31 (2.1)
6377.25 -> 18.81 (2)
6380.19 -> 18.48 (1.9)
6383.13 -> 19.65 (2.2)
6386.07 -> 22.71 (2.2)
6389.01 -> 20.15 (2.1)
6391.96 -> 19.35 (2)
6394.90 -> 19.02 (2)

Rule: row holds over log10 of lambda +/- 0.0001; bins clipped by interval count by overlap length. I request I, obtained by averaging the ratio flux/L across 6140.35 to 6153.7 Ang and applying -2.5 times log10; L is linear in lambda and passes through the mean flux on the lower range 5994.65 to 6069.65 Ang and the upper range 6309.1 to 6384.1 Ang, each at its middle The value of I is 0.14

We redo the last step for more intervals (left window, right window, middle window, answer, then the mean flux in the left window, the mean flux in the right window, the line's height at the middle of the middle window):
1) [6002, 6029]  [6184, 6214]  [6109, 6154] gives 0.052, 19.3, 19.6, 19.5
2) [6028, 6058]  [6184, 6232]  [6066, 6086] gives -0.057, 19.6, 19.4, 19.6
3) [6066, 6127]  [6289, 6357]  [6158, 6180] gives 0.011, 20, 18.8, 19.6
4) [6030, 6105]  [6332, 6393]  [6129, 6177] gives 0.088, 19.7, 19.2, 19.5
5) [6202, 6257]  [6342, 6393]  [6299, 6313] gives 0.015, 18.7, 19.1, 18.9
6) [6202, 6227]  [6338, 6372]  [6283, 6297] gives -0.008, 19.9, 18.9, 19.4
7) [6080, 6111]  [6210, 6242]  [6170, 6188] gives -0.039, 19.2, 18.6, 18.8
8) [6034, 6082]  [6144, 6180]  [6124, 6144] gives 0.029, 20.1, 18.2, 18.7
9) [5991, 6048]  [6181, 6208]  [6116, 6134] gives 0.053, 19.9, 19.7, 19.8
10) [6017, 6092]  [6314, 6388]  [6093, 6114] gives 0.052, 19.9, 19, 19.7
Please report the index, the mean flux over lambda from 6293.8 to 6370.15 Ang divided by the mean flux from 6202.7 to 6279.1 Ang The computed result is 1.00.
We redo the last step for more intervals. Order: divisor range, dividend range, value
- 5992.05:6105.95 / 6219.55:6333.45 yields 0.94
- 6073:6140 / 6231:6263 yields 0.91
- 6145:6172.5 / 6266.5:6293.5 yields 1.06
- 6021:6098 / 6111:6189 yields 0.94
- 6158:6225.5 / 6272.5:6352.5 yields 0.95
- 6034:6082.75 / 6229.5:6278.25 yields 0.91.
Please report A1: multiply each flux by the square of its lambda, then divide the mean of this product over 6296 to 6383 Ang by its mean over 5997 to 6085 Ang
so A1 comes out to 1.0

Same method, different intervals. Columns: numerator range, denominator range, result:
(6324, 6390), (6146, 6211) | 1.08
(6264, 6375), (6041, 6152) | 1.05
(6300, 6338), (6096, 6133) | 1.04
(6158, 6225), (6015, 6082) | 1.04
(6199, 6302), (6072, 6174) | 1.04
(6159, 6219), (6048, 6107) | 1.05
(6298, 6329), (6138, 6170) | 1.06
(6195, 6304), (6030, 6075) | 1.01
